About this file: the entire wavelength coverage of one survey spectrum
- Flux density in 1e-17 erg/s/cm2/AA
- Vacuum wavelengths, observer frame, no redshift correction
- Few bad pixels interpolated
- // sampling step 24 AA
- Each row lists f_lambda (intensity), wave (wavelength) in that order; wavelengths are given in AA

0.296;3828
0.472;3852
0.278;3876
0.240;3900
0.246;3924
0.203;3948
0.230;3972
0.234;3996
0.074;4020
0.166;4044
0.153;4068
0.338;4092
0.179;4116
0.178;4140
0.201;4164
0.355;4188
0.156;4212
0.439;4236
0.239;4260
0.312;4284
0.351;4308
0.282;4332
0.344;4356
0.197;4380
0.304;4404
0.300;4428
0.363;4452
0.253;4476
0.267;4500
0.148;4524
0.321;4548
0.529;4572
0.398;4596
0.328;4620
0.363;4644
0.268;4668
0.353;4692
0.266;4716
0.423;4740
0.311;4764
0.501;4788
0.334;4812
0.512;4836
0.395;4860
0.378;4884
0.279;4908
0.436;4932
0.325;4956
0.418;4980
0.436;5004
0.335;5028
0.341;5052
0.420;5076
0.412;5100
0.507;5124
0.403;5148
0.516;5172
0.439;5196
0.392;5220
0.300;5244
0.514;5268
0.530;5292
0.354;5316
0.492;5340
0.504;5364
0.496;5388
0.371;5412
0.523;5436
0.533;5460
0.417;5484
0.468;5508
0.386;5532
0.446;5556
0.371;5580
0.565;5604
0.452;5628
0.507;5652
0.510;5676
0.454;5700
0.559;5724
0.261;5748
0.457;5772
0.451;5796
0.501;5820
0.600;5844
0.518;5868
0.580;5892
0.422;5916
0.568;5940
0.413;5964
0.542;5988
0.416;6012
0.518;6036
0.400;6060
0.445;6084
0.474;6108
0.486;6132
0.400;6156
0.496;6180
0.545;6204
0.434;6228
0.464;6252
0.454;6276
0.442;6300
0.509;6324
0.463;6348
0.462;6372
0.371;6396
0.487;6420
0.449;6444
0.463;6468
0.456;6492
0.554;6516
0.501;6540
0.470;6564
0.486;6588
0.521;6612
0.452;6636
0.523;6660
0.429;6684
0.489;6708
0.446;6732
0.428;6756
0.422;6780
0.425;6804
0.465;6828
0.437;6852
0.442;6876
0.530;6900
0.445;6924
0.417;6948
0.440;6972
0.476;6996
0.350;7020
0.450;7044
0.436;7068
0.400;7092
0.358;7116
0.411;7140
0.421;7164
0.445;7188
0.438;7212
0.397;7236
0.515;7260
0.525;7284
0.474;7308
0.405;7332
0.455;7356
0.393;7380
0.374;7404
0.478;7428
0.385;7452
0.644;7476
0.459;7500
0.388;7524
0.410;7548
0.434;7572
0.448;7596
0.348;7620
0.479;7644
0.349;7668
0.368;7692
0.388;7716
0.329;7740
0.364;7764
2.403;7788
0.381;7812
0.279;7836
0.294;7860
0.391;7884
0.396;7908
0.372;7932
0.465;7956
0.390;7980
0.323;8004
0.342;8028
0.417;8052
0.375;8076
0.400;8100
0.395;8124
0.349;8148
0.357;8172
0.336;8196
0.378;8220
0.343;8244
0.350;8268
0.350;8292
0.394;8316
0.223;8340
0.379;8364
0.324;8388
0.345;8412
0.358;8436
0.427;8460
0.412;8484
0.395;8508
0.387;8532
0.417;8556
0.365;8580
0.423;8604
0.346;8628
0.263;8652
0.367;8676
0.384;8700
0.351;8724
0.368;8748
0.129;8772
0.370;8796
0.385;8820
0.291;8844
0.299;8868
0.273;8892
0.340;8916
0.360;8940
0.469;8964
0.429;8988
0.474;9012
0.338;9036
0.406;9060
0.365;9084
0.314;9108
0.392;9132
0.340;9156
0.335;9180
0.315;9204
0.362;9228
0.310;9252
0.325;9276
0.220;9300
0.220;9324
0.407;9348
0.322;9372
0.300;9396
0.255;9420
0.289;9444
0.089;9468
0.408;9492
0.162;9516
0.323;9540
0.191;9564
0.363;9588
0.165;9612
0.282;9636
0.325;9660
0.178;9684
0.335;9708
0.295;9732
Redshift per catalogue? 0.14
